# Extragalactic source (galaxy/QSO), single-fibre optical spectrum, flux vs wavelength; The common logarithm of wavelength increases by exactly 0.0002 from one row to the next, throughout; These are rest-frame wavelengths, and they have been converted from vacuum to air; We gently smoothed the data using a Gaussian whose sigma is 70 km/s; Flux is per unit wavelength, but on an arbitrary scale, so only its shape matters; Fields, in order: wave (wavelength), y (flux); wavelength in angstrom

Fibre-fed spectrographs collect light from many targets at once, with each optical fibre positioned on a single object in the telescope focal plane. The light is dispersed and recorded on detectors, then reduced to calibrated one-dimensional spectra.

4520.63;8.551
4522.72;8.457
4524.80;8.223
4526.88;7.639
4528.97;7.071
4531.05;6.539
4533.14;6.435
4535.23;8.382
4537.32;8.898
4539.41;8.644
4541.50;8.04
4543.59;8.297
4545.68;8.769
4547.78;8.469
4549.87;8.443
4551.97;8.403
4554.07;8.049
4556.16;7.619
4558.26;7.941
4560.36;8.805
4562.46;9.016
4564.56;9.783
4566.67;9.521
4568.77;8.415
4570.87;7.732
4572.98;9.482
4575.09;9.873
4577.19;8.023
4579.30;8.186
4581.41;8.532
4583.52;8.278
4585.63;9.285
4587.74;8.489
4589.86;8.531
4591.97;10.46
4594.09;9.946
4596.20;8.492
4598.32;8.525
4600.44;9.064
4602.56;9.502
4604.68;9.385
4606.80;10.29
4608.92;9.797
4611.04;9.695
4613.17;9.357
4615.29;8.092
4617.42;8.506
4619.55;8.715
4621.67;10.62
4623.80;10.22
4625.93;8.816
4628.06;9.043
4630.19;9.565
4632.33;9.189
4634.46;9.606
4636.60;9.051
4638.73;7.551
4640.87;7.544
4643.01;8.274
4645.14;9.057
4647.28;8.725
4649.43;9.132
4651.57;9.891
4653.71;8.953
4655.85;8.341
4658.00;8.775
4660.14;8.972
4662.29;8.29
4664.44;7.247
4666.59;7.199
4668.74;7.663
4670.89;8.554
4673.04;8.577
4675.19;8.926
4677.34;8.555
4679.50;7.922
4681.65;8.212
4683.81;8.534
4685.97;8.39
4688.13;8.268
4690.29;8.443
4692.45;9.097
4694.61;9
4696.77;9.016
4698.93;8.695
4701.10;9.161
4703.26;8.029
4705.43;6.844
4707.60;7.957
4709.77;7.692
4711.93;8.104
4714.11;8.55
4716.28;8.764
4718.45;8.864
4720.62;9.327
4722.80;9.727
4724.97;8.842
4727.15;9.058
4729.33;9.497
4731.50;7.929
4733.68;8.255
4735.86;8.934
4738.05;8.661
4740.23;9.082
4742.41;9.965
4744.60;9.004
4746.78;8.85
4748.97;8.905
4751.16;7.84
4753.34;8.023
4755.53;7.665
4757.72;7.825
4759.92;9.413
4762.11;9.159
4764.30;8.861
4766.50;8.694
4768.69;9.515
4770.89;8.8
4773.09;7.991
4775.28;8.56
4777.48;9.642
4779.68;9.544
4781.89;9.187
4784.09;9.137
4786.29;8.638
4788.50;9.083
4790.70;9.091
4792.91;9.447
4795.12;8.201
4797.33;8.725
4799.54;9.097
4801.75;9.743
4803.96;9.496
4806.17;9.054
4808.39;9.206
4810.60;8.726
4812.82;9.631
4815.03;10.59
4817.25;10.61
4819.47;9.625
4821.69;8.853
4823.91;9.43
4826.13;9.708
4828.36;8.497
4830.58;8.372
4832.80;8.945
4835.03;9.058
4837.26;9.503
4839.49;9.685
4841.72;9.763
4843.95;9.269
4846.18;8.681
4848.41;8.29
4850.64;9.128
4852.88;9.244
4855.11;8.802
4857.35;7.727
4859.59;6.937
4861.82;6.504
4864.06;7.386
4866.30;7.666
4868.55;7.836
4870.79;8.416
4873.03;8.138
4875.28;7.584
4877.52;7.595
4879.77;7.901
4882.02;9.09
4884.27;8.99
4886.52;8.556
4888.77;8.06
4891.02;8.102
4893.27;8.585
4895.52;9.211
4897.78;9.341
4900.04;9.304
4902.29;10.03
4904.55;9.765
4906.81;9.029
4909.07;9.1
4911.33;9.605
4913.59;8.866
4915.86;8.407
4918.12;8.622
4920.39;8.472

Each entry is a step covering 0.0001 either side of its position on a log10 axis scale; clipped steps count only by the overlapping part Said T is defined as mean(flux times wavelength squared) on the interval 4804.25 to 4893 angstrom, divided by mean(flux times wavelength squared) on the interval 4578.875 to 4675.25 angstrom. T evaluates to 1.07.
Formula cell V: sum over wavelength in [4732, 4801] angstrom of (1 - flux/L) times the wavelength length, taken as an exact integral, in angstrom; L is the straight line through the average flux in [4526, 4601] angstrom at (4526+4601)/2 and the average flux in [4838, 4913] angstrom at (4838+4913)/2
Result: -2.2 angstrom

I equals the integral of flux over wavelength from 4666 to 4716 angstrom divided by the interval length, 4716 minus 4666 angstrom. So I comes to 8.34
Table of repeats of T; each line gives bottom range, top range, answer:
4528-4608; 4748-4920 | 1.14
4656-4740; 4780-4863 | 1.12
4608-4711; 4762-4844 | 1.13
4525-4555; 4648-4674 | 1.11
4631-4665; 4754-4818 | 1.11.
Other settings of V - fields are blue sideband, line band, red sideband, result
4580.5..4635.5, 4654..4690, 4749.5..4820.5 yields 3.4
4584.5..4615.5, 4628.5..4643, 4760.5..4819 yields 0.8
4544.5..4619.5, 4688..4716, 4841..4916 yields 1.1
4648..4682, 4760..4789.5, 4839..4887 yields -2.2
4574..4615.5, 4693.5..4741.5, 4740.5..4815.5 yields 2.0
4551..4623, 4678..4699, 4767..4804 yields 1.0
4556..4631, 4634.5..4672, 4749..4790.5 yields 2.1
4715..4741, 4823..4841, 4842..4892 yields -1.7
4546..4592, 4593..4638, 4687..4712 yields -3.9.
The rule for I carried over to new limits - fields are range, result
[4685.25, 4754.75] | 8.65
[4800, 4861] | 9.12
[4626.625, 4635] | 9.31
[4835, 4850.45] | 9.18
